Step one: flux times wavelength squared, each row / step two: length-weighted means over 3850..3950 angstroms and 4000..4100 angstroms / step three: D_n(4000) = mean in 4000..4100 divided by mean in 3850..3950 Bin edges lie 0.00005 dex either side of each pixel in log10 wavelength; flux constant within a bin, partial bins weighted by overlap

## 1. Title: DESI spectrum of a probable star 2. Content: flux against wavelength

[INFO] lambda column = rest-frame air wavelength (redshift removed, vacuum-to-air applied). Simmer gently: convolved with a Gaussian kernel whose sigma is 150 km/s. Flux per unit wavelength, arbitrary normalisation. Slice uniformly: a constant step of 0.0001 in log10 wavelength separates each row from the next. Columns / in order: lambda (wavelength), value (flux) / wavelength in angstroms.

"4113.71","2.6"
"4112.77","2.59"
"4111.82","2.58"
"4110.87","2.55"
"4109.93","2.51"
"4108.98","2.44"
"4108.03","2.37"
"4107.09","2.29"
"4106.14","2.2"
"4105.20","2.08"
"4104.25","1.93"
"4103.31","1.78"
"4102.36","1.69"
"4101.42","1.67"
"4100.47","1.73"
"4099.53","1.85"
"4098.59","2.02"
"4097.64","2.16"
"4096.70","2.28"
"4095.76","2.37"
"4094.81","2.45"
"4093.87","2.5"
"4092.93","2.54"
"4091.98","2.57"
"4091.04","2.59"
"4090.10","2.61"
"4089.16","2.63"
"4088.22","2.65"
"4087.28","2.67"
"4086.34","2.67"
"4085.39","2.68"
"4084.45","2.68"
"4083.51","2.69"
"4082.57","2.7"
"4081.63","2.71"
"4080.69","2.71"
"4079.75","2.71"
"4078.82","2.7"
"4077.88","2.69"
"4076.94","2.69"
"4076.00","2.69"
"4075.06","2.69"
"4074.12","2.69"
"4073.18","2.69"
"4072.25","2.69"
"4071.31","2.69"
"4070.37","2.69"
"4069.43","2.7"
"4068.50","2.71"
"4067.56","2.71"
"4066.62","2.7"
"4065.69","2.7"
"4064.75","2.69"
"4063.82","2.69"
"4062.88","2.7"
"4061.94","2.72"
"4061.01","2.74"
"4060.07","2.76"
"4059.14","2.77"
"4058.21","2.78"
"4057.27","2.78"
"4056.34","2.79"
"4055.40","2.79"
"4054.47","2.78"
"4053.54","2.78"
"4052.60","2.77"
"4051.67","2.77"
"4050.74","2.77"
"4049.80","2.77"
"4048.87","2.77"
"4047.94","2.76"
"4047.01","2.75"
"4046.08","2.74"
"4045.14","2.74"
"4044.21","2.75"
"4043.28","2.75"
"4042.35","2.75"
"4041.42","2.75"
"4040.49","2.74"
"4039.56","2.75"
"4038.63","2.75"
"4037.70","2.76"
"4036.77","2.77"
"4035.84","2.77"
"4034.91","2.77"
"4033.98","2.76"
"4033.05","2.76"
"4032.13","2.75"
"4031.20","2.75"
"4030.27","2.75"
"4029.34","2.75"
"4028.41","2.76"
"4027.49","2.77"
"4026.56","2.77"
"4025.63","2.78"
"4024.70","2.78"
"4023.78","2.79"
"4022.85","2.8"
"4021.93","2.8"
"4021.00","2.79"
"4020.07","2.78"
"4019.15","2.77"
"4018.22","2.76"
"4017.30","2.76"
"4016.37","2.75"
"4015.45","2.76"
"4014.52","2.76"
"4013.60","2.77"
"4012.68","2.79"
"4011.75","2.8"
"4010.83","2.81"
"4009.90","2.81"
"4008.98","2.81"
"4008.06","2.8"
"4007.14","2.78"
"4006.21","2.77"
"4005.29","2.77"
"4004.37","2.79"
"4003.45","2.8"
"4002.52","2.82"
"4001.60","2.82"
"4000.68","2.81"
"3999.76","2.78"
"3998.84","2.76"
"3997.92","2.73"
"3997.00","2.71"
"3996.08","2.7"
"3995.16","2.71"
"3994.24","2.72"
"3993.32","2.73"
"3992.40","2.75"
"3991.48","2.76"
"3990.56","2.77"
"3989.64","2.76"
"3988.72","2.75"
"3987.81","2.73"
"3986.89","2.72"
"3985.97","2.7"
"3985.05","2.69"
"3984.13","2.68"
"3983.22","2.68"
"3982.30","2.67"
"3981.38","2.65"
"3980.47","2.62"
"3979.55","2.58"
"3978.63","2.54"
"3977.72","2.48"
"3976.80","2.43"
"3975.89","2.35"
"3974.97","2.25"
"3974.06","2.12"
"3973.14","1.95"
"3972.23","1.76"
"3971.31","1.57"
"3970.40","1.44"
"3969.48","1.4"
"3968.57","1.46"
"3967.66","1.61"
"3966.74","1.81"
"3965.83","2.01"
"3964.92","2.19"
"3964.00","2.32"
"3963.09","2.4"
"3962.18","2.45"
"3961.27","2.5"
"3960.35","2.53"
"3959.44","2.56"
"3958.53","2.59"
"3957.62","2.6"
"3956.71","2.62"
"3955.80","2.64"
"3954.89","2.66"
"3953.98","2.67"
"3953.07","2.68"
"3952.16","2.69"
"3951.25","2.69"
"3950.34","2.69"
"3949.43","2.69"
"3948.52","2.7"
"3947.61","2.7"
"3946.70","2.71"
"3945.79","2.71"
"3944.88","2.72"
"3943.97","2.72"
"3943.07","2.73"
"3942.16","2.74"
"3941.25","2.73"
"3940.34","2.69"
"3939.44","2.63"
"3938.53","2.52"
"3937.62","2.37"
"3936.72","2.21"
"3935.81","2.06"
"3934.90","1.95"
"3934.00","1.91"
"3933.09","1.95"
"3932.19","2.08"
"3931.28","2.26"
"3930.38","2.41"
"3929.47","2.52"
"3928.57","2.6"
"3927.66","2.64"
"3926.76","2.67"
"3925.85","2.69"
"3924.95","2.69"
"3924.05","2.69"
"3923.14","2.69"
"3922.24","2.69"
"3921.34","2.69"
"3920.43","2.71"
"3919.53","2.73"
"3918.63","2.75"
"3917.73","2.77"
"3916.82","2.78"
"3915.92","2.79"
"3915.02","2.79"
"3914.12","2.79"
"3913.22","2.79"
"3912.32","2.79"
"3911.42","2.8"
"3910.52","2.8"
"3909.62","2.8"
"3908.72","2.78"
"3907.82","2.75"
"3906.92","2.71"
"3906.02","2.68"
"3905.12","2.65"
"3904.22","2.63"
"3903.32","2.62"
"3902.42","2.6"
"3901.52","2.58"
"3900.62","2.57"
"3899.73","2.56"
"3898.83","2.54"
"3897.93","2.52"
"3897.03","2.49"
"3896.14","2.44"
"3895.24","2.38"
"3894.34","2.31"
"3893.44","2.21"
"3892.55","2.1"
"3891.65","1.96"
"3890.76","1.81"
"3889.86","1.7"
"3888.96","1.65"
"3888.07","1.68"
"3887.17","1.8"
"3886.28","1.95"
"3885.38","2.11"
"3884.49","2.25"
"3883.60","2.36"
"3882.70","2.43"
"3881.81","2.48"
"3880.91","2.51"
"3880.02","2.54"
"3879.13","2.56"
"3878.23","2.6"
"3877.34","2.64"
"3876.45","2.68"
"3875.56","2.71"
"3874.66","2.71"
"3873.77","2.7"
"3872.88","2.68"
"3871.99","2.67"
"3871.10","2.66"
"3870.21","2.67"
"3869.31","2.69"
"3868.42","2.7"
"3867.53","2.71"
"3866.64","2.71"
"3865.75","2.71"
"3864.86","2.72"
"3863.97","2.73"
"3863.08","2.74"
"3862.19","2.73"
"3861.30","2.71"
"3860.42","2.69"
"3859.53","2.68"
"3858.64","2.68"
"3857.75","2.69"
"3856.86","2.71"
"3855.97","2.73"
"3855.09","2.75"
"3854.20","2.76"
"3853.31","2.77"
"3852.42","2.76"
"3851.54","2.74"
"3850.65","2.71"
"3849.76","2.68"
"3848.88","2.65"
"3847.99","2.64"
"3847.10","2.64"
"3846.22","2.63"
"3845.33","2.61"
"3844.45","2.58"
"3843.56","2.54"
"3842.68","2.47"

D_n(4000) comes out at 1.1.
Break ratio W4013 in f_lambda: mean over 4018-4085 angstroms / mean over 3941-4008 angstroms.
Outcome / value 1.1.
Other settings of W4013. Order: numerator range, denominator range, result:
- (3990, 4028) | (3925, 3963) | 1.09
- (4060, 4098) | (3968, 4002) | 1.07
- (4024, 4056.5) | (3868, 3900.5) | 1.16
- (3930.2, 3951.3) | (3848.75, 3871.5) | 0.91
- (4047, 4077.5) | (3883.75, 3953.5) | 1.09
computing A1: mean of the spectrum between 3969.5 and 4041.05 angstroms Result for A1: 2.66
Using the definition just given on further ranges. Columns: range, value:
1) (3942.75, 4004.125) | 2.51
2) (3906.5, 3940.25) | 2.58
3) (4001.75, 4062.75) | 2.77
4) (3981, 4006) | 2.74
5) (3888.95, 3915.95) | 2.51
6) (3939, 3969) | 2.51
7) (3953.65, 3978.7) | 2.2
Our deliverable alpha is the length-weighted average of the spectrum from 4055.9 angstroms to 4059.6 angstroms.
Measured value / 2.78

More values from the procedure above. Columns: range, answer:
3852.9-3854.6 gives 2.76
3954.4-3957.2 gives 2.64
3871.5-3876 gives 2.69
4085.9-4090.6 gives 2.65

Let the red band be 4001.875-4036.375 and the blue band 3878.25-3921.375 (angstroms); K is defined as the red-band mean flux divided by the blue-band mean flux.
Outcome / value 1.12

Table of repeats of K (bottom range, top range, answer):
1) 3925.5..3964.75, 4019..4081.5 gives 1.09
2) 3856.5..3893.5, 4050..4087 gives 1.10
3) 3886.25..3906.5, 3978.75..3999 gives 1.18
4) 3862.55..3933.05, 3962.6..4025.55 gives 1.01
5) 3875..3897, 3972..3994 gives 1.14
